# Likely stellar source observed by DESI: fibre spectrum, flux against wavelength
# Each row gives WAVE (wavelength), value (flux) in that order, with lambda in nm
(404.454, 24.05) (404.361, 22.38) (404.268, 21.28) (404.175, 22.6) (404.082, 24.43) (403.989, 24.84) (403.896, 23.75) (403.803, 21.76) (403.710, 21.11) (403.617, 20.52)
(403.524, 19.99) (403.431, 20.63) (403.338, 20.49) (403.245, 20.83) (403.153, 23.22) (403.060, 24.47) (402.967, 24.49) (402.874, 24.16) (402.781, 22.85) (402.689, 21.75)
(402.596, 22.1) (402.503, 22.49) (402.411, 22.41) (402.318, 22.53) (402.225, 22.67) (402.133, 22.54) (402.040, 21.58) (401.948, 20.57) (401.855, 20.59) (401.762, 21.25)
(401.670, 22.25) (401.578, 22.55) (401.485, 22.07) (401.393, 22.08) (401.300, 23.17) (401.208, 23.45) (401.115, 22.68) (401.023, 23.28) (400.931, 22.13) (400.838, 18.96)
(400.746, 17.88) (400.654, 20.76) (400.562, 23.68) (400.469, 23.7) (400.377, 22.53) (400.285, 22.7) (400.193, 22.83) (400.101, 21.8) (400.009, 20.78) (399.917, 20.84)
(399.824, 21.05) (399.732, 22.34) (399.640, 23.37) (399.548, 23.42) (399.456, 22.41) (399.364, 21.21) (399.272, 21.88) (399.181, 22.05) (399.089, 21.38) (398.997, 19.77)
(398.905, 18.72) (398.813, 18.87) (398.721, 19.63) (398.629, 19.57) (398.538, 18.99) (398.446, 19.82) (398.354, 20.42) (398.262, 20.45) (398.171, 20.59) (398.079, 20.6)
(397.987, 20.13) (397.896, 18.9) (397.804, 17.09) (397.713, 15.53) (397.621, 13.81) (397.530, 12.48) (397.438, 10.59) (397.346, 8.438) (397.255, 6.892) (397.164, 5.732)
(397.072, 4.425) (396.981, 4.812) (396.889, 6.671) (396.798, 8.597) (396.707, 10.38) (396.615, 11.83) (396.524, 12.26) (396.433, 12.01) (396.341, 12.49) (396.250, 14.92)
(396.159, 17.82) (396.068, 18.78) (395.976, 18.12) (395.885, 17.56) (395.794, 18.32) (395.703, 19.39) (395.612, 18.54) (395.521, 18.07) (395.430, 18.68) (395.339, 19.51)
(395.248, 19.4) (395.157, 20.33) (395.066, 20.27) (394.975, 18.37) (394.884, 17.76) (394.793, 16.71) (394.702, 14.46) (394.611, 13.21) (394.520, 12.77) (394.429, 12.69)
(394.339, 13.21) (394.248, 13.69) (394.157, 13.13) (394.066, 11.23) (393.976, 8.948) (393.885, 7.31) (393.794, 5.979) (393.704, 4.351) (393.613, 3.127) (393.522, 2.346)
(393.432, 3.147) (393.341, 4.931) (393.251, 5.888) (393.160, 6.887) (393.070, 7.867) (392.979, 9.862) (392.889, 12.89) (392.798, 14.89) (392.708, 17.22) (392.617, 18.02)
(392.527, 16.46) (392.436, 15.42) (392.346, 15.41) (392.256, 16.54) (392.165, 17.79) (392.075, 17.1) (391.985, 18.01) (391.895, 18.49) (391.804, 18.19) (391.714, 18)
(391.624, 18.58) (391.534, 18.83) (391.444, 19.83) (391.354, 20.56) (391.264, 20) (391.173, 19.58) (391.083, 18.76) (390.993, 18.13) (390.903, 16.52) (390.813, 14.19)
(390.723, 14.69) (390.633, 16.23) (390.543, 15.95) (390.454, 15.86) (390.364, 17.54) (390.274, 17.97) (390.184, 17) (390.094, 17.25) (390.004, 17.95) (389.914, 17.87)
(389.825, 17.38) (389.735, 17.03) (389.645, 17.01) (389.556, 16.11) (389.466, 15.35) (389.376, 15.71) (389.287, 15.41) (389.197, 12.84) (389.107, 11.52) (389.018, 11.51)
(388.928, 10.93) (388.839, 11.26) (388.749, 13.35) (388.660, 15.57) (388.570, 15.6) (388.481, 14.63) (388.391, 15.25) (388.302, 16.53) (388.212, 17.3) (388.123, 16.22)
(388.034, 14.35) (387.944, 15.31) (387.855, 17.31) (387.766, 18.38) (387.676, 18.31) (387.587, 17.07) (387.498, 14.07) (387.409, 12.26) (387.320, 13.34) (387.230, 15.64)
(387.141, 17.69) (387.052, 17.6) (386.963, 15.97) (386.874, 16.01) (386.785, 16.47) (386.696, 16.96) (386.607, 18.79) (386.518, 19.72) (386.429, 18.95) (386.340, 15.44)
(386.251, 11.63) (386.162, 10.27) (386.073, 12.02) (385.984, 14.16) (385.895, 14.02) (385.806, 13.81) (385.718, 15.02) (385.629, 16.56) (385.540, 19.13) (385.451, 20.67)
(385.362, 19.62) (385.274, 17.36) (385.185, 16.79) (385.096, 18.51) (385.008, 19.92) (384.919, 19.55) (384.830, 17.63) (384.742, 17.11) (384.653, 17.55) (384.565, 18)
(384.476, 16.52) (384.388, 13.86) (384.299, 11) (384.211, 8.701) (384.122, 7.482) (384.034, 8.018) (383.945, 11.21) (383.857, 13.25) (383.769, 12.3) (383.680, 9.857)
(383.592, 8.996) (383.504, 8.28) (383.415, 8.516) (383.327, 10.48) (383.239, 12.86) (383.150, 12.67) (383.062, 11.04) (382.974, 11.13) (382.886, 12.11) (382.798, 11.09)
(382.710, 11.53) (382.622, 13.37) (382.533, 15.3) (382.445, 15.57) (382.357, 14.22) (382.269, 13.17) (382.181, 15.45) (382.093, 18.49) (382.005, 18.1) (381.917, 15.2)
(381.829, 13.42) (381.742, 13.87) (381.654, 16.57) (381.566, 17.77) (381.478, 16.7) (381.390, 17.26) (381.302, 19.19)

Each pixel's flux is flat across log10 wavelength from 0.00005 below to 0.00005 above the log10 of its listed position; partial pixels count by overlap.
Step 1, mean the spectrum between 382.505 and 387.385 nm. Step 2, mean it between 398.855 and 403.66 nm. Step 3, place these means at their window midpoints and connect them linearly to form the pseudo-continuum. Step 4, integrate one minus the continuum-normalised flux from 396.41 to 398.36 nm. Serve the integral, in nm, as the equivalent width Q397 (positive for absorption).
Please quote 0.72 nm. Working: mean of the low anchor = 14.4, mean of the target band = 12.7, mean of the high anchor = 21.9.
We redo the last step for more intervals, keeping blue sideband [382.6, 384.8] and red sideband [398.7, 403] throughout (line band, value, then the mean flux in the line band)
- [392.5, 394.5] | 0.90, 9.71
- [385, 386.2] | -0.30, 16.2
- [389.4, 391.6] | -0.21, 17.4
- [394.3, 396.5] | 0.23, 16.8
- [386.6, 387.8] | -0.20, 16.2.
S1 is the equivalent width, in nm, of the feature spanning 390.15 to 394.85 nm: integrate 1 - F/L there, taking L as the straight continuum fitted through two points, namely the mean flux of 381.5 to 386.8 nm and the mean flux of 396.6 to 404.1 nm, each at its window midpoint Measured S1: 0.85 nm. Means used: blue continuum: 14.5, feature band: 14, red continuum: 19.7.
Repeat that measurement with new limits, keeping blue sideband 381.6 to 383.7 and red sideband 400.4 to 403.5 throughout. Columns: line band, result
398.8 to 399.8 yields -0.029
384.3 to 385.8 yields -0.348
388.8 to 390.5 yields 0.092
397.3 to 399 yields 0.235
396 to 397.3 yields 0.590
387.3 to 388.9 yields 0.027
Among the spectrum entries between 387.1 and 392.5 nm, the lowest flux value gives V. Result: 10.93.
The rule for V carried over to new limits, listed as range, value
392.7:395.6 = 2.346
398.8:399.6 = 18.72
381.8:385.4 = 7.482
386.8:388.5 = 12.26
